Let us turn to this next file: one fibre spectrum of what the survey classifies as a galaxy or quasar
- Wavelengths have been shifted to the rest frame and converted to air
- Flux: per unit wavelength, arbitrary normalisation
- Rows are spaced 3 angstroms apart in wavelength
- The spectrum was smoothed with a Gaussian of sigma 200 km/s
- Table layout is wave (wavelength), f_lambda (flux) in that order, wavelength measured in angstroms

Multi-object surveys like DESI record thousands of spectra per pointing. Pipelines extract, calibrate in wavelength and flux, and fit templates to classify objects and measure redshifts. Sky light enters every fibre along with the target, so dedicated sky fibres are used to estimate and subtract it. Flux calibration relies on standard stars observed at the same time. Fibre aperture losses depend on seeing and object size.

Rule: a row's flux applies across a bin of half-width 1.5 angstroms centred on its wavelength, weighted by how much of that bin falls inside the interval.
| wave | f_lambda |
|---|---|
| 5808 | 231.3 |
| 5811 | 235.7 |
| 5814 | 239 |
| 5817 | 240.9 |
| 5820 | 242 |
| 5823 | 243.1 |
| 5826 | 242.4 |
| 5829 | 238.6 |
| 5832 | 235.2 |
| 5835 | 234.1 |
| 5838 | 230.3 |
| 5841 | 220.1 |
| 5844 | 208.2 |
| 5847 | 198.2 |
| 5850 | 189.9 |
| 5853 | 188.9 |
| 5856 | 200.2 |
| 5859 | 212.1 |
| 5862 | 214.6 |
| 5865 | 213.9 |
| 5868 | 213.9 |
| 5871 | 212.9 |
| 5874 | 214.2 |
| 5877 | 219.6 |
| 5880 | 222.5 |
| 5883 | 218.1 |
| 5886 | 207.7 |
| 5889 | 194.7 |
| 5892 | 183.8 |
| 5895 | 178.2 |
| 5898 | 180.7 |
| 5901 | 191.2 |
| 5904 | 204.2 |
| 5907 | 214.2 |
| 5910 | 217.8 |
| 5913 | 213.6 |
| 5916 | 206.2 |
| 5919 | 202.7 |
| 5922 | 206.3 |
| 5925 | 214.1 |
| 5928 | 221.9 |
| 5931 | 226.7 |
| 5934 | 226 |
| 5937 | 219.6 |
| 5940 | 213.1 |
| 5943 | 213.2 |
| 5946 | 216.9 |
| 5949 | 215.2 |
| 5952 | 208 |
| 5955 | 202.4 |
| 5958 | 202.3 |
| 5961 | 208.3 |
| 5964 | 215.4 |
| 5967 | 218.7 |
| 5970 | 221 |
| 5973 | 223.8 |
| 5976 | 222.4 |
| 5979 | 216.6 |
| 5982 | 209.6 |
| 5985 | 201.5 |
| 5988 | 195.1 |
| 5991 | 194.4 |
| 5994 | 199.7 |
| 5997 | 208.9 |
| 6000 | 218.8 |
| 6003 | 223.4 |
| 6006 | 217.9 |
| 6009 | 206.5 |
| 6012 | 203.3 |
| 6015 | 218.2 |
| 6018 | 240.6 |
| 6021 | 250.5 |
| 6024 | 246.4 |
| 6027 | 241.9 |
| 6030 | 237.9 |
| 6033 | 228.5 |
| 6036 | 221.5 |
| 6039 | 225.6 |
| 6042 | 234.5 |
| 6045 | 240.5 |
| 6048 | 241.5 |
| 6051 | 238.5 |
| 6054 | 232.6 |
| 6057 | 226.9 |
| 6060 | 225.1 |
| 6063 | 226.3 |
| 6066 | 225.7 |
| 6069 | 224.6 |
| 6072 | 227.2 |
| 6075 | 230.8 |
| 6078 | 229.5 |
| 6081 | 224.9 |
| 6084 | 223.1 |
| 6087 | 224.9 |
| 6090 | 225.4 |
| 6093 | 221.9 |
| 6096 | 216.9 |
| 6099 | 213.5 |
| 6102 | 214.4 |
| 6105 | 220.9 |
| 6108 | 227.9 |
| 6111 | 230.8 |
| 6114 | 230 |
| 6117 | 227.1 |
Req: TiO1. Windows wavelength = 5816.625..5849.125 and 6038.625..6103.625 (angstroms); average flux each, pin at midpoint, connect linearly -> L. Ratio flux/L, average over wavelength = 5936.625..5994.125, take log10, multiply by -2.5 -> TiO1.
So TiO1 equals 0.08 mag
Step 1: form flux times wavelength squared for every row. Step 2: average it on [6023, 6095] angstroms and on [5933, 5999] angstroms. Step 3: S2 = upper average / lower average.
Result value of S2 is 1.1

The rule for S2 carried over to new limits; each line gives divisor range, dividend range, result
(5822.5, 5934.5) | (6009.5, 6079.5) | 1.15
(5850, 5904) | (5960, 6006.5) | 1.08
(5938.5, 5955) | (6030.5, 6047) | 1.12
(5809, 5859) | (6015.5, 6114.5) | 1.11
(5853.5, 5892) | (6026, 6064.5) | 1.17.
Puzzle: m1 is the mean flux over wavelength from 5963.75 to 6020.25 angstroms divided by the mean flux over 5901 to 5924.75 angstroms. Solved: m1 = 1.03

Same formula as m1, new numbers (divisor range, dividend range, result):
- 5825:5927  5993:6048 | 1.08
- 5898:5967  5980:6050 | 1.05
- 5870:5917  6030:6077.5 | 1.12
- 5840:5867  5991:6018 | 1.04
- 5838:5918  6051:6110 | 1.09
